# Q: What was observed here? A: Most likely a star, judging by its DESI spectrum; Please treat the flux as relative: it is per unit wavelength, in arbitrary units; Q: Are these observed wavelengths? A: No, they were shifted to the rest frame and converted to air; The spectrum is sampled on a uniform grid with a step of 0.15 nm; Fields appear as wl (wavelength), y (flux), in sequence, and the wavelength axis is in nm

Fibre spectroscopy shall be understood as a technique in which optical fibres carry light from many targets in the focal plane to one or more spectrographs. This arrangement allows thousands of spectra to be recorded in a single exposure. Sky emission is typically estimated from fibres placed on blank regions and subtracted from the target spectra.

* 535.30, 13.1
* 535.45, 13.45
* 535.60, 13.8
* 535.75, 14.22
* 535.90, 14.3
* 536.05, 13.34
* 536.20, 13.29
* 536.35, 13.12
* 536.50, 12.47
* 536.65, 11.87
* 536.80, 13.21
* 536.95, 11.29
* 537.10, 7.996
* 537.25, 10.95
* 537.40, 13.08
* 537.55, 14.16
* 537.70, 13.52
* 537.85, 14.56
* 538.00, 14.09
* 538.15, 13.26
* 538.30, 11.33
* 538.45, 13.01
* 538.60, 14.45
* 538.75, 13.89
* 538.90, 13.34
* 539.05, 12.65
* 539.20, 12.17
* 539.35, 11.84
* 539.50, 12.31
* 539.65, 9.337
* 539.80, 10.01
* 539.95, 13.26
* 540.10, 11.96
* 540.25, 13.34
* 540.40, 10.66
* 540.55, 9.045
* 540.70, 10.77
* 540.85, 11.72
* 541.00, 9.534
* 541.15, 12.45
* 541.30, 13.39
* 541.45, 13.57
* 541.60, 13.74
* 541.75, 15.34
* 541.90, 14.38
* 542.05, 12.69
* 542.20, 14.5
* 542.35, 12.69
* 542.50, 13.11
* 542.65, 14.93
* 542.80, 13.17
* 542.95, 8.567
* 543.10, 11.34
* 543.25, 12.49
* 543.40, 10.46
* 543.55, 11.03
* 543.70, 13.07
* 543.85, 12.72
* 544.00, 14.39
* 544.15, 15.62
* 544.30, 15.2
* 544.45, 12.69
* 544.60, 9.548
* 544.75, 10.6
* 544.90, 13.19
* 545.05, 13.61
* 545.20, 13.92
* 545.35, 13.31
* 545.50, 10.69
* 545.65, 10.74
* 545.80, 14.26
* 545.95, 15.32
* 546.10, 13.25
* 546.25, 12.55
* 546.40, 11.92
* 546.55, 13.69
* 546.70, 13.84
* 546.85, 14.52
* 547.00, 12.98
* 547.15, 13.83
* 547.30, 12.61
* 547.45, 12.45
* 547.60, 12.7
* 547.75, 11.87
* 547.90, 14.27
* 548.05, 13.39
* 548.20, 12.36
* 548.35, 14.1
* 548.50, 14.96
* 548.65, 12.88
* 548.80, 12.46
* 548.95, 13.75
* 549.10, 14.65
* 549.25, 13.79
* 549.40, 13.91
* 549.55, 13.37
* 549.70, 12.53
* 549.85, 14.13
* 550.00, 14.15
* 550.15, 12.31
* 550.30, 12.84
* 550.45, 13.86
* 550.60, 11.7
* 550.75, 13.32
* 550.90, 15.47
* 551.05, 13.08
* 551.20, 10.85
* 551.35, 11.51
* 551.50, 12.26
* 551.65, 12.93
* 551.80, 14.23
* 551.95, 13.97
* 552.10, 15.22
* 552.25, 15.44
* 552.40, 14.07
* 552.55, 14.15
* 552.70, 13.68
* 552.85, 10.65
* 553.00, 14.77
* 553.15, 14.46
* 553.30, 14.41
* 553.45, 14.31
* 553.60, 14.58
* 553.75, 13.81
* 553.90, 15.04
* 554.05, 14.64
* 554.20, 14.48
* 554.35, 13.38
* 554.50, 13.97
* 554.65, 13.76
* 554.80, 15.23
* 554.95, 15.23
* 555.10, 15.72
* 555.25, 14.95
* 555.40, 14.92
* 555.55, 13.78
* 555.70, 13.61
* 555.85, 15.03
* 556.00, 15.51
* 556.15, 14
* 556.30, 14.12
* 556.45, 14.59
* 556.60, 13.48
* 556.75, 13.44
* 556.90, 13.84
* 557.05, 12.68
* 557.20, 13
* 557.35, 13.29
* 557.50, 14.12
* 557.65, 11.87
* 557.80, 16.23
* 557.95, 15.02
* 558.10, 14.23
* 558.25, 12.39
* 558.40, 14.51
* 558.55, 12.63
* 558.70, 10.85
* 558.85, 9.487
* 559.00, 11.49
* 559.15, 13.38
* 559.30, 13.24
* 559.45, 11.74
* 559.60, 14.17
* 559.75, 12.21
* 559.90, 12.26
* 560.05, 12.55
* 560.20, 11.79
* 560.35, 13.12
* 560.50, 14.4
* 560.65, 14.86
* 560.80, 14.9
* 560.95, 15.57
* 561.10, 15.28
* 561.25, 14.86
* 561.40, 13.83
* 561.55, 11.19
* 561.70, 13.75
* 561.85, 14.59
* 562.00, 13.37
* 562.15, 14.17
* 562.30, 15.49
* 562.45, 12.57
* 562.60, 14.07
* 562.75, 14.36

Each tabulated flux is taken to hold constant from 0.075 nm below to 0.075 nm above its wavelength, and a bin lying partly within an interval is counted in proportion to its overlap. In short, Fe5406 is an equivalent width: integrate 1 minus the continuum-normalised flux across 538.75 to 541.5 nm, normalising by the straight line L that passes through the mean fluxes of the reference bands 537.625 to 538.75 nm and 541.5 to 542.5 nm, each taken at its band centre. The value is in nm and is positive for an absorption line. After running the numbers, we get 0.38 nm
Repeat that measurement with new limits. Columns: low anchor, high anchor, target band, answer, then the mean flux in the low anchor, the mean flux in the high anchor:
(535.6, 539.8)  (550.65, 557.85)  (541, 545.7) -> 0.12 nm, 12.7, 14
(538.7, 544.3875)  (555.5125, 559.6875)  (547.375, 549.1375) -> -0.06 nm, 12.5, 13.4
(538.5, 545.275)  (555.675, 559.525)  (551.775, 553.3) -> -0.11 nm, 12.5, 13.4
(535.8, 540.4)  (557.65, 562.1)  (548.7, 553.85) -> -0.20 nm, 12.6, 13.4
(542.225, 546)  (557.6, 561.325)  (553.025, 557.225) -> -0.37 nm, 12.7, 13.3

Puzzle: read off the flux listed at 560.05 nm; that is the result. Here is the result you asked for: 12.55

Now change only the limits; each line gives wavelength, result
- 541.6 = 13.74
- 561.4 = 13.83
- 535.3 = 13.1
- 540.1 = 11.96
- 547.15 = 13.83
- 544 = 14.39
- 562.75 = 14.36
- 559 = 11.49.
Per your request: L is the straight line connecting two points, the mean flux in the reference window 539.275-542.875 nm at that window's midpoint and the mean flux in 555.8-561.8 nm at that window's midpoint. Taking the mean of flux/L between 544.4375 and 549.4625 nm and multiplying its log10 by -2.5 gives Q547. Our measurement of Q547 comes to -0.03 mag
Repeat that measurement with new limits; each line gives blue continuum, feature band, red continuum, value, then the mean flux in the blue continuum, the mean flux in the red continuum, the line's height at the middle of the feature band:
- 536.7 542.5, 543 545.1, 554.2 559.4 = 0.025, 12.5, 13.7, 12.8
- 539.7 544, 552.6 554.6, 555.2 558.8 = -0.043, 12.3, 13.8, 13.5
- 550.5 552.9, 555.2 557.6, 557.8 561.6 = -0.056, 13.3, 13.3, 13.3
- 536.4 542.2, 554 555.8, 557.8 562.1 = -0.108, 12.4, 13.3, 13.1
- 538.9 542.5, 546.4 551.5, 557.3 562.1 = -0.042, 12.3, 13.4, 12.7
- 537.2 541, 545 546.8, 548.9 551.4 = -0.018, 12.3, 13.3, 12.9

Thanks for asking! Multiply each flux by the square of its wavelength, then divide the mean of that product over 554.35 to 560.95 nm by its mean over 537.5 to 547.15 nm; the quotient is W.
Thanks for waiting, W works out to 1.1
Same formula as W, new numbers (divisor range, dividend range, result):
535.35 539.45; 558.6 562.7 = 1.12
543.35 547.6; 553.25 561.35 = 1.11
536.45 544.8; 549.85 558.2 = 1.17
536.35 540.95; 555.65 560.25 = 1.17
